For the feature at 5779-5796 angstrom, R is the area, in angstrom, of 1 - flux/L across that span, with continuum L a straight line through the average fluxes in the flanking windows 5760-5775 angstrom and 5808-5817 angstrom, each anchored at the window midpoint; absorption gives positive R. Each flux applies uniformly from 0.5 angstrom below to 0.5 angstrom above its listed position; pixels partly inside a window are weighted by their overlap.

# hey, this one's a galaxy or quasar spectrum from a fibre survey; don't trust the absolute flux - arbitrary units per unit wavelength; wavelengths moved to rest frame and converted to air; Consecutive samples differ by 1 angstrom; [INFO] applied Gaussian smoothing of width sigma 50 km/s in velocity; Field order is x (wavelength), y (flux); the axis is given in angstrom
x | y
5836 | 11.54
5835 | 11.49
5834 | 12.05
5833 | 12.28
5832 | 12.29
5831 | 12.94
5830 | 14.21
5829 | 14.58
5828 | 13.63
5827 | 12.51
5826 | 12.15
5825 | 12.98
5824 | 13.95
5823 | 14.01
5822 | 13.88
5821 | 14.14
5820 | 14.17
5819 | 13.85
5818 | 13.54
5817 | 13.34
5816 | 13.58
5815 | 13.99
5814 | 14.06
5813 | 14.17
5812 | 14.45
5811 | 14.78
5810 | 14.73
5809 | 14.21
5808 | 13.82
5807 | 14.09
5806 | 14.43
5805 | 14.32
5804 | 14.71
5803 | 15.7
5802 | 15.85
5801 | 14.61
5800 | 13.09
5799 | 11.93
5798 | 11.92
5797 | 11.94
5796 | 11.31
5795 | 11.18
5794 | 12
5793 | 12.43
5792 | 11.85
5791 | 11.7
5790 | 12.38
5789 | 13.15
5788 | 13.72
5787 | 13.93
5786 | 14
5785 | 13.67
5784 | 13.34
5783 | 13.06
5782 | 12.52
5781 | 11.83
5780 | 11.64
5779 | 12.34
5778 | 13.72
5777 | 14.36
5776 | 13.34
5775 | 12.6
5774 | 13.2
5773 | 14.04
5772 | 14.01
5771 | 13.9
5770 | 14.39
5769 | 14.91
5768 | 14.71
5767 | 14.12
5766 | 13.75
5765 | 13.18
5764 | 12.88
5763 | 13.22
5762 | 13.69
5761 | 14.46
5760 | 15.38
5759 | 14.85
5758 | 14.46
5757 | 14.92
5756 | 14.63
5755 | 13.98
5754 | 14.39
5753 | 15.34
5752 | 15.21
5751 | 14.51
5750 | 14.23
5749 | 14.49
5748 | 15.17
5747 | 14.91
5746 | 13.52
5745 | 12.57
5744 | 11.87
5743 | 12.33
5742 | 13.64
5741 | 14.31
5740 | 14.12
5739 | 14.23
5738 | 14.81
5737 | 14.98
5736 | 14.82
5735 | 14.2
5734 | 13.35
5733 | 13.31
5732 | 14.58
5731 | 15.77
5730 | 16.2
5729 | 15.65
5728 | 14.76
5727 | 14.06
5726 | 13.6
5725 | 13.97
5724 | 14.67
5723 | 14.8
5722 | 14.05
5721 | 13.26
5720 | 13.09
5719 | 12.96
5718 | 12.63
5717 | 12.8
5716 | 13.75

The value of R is 1.7 angstrom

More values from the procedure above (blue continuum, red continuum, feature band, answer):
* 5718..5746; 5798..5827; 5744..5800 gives 2.04 angstrom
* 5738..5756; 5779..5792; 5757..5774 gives -0.79 angstrom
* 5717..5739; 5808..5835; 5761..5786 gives 0.82 angstrom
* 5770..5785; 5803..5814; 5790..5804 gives 1.19 angstrom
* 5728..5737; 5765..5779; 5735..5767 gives 0.37 angstrom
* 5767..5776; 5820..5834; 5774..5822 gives 0.87 angstrom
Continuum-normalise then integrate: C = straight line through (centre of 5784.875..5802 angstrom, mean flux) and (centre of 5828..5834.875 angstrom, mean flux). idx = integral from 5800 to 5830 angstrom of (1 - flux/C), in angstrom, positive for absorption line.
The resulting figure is -2.8 angstrom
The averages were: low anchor 12.7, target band 14.1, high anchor 13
